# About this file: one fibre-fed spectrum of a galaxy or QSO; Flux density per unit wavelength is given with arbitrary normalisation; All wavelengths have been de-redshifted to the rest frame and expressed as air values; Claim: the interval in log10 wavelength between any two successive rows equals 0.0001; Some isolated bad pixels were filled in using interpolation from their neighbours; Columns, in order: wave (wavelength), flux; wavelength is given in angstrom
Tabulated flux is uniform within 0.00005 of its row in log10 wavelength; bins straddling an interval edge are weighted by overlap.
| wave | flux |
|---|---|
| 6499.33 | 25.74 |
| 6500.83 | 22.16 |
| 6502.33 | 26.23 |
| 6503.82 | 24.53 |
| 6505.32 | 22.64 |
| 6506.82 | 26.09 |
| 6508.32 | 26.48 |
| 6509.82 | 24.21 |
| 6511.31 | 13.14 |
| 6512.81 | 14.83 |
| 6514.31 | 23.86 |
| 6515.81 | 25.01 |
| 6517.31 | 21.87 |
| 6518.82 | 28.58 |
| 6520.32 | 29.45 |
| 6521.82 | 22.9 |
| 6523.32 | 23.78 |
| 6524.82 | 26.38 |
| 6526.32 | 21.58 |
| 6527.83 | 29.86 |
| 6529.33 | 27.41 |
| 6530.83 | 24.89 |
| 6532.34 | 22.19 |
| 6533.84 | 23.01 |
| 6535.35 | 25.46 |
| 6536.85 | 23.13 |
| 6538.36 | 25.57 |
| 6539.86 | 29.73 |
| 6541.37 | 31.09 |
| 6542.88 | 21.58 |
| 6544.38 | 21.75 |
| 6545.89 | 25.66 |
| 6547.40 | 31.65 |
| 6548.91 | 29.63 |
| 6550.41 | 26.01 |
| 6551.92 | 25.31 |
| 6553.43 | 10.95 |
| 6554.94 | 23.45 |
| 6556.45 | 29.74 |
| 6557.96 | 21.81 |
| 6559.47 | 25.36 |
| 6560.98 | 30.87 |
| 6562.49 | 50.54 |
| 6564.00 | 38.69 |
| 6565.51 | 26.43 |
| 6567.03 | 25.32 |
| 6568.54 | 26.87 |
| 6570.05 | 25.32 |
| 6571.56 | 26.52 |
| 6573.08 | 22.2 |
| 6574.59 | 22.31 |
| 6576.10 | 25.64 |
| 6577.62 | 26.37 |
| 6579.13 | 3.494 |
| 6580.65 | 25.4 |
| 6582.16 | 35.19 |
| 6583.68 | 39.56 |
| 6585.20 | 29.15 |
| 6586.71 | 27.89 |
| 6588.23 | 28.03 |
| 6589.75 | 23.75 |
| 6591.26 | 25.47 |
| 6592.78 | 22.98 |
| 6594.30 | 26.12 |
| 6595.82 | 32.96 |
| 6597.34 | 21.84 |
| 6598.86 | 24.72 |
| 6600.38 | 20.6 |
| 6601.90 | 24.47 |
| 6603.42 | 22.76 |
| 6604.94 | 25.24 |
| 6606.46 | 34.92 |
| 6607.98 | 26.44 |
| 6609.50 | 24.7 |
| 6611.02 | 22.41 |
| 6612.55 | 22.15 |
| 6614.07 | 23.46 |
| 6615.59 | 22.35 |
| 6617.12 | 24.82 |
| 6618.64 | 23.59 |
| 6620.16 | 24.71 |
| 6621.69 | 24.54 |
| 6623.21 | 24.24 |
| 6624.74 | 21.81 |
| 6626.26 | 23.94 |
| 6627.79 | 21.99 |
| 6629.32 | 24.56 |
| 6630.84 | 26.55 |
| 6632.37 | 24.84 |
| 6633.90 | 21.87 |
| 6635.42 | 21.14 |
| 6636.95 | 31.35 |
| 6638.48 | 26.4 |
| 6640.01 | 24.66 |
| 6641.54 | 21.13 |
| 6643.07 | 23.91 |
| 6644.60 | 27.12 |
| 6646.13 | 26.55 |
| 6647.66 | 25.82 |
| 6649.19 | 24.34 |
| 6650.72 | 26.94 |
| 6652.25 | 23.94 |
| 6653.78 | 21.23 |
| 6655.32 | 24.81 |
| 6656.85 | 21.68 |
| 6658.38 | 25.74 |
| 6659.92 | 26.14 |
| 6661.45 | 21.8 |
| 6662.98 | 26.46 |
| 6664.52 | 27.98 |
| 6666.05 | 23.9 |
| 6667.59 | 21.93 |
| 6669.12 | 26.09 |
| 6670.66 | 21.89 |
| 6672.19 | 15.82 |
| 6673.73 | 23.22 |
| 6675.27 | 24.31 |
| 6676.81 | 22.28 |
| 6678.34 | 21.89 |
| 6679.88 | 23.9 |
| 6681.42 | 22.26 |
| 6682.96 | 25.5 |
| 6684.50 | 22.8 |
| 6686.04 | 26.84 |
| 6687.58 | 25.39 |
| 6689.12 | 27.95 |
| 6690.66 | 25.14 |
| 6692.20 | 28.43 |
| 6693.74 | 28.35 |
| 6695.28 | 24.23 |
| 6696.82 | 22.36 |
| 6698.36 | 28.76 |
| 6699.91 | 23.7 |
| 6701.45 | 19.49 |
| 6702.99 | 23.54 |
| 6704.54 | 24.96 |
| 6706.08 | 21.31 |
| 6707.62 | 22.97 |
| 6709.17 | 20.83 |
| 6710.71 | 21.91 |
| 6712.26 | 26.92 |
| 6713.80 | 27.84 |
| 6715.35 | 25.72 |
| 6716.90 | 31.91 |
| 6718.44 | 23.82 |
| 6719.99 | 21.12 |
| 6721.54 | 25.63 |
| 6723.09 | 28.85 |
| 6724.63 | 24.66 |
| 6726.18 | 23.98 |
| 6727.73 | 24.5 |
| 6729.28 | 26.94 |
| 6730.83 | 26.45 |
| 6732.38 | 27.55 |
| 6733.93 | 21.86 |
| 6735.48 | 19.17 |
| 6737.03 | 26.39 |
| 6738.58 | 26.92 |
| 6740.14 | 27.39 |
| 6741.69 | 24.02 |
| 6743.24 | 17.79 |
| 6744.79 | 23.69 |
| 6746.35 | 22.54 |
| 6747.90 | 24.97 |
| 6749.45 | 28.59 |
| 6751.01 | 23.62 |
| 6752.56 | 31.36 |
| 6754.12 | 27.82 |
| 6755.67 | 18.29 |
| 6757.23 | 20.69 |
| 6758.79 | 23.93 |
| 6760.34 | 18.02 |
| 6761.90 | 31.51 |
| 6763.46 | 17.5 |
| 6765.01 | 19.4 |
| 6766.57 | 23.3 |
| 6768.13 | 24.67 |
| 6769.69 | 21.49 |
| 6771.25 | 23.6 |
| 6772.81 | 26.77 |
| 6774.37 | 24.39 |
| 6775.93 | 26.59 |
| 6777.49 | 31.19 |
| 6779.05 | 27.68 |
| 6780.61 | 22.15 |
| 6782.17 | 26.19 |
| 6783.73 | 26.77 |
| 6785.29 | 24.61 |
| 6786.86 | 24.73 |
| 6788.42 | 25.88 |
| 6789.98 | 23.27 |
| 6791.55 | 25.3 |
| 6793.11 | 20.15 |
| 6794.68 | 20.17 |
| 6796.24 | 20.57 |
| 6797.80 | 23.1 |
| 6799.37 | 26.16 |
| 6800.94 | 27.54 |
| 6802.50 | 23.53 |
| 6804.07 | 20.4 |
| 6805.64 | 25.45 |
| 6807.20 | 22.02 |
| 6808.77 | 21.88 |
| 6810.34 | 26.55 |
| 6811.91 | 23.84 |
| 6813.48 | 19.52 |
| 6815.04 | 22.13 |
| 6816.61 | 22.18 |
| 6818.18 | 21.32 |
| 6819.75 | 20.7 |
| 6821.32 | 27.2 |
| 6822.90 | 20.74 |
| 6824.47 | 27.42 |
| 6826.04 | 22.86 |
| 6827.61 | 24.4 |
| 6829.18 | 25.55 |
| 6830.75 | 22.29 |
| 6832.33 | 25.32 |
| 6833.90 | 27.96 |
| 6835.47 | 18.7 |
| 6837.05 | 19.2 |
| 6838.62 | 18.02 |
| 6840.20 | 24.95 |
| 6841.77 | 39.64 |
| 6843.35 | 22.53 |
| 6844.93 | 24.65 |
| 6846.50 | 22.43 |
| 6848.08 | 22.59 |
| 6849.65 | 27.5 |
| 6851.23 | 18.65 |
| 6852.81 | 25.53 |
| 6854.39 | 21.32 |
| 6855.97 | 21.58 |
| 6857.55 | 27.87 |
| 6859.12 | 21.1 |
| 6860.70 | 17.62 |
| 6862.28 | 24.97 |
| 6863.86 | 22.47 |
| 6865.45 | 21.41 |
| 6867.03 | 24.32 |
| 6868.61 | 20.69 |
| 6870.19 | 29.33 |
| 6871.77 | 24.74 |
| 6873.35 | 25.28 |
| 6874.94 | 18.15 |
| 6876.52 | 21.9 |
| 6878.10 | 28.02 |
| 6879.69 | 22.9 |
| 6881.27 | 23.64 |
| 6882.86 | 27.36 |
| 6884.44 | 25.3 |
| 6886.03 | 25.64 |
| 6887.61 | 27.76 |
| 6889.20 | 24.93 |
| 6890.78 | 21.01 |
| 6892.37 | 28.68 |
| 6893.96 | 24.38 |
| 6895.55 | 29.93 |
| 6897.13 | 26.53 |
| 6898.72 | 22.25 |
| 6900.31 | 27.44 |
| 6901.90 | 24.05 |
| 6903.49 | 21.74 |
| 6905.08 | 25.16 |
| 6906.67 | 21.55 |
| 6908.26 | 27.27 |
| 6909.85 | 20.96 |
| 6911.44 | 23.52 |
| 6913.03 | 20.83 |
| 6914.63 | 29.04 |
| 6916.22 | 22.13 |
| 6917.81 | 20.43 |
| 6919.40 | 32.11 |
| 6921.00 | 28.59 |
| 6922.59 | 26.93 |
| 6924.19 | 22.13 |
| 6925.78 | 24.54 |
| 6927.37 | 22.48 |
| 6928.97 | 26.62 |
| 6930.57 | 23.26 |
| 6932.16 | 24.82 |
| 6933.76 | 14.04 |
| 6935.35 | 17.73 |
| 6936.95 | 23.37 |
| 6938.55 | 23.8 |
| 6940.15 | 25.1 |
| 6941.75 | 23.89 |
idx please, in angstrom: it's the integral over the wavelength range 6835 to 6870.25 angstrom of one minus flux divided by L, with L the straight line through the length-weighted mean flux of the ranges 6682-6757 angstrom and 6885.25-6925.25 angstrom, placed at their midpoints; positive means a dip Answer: 2.4 angstrom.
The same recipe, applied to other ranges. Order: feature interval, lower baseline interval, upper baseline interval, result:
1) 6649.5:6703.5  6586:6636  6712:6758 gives 1.36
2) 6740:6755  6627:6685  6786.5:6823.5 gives -1.00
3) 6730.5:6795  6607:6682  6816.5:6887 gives -1.05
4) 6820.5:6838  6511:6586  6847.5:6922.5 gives 0.59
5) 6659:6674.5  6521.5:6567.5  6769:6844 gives 1.13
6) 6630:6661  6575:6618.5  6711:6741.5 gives 0.84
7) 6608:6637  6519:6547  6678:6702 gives 1.51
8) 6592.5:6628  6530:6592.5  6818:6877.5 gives 1.86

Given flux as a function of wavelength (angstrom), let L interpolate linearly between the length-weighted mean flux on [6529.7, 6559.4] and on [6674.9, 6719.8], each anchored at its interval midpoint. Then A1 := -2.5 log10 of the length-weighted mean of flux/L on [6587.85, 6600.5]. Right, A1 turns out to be -0.02 mag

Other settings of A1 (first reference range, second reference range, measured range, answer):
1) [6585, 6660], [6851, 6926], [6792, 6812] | 0.057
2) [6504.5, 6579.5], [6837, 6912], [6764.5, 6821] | 0.029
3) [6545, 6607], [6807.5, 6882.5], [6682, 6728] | 0.005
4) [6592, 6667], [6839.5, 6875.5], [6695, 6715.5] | 0.026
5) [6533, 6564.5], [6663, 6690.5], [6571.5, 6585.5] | 0.038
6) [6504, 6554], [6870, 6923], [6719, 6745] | 0.008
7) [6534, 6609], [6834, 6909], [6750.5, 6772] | 0.079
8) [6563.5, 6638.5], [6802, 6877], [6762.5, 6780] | -0.018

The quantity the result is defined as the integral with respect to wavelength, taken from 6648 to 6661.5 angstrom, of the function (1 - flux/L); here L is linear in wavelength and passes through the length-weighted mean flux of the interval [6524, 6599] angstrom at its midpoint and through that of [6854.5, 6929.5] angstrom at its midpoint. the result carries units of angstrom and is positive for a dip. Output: 0.81 angstrom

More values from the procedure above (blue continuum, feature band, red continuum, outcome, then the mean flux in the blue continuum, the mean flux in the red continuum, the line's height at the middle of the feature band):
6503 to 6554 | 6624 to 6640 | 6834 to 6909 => -0.06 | 24.5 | 24.1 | 24.4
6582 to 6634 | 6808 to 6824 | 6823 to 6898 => 1.13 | 25.5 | 24.2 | 24.4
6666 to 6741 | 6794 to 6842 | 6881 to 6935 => 2.19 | 24.5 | 24.6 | 24.5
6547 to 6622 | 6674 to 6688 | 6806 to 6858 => 0.70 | 26.1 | 23.6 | 25.1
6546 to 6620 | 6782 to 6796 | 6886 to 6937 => 0.61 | 26.1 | 24.3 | 25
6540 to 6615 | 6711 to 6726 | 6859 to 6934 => -0.40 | 26.2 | 24.3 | 25.4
